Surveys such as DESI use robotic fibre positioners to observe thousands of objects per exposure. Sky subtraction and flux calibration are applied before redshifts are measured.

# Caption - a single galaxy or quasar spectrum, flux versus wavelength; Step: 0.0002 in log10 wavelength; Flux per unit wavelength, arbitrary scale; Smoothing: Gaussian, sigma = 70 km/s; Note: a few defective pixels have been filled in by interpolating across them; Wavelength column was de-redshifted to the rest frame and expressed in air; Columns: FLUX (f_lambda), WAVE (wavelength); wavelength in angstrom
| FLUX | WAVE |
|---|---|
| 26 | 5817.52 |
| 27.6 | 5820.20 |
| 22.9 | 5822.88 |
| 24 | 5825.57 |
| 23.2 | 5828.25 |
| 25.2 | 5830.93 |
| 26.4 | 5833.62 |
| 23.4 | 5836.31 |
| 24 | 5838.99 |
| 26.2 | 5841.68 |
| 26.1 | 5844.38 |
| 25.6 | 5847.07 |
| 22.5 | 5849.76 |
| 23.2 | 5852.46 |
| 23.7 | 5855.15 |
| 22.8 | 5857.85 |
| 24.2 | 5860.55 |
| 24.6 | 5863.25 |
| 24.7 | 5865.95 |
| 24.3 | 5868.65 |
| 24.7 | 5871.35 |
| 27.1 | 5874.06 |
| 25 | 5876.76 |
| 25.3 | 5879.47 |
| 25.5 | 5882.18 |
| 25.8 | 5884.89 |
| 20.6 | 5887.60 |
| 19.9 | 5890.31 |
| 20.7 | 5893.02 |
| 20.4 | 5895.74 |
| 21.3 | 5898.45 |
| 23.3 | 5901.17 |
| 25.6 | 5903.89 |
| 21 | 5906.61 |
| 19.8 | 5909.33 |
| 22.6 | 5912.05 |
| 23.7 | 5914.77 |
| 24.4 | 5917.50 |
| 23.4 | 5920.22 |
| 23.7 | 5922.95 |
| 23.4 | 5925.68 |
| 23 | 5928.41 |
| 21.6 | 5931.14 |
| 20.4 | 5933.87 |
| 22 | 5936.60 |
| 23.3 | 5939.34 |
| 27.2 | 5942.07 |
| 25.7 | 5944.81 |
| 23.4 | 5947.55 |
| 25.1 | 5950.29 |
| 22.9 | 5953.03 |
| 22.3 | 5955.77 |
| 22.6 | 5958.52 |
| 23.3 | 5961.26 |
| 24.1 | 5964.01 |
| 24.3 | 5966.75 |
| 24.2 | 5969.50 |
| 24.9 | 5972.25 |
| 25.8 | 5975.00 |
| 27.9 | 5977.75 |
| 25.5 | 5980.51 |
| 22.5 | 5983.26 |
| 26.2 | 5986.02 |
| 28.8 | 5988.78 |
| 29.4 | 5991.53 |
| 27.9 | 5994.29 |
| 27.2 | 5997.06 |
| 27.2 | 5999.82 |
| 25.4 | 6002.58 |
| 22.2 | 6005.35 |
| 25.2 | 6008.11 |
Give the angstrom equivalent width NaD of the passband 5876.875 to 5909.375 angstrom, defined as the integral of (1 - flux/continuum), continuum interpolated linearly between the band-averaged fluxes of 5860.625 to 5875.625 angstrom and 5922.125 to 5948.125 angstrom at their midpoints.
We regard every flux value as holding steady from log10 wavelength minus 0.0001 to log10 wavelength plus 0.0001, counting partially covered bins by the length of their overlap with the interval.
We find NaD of 2.4 angstrom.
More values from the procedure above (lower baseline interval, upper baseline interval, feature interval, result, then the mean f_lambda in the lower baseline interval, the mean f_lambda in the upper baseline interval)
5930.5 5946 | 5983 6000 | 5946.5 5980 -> 1.3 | 23.4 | 27.3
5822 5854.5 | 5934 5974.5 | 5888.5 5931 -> 3.0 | 24.4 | 23.9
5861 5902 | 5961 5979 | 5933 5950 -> 0.5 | 23.6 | 25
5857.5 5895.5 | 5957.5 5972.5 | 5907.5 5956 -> 1.3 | 23.9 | 23.9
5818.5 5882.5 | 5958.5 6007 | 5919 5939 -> 2.1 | 24.7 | 25.6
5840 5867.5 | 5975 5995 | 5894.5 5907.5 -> 1.5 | 24.3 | 26.8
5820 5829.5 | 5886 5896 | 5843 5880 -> -4.1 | 24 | 20.5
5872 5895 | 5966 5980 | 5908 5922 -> 0.9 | 23.7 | 25.5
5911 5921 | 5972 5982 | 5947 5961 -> 1.1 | 23.6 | 26.1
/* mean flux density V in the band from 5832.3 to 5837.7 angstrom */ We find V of 24.9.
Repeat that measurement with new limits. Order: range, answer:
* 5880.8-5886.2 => 25.6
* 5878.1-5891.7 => 23.4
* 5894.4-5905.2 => 22.6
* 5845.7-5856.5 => 23.8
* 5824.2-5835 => 24.7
